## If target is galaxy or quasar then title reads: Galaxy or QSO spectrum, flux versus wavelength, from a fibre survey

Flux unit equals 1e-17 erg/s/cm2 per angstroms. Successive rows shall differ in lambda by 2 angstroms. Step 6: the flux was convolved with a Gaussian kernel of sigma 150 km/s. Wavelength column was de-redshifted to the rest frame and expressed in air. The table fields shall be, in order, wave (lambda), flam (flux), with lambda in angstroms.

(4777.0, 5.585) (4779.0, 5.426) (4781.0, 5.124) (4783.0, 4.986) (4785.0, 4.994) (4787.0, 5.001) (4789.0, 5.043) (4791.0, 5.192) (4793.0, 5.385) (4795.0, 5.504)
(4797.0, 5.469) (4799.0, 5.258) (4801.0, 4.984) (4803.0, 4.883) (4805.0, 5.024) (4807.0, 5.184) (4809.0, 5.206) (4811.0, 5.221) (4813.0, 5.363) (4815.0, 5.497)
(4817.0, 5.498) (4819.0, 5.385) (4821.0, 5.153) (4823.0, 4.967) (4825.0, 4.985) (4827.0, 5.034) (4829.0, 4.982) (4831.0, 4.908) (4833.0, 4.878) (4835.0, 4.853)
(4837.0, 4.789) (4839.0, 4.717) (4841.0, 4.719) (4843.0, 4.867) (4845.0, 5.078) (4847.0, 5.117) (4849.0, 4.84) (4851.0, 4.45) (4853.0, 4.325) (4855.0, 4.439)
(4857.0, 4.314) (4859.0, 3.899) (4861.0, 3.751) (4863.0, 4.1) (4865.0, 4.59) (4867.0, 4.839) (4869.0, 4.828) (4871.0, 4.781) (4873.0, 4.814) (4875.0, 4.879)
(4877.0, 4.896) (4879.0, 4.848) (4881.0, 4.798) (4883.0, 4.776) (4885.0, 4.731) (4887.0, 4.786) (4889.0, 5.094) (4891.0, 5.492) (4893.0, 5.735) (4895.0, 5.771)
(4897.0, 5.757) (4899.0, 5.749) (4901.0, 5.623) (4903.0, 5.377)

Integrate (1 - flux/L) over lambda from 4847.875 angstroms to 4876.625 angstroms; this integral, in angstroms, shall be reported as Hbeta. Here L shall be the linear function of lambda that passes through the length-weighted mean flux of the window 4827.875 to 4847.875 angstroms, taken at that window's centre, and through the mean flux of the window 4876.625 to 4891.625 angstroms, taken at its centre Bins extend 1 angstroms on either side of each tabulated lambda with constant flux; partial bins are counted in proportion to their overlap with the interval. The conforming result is 2.4 angstroms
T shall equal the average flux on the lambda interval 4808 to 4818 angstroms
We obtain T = 5.36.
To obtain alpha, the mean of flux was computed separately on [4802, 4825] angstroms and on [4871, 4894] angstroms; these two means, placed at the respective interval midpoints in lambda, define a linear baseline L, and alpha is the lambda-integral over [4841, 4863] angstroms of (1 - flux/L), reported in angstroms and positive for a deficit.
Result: 2.5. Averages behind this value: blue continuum 5.21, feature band 4.5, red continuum 4.98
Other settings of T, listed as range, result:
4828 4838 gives 4.88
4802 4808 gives 5.03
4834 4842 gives 4.77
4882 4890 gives 4.85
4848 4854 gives 4.54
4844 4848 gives 5.1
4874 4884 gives 4.84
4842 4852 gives 4.87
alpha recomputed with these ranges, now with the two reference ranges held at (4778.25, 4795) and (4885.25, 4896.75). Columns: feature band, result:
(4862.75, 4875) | 1.4 angstroms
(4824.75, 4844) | 1.4 angstroms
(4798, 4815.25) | 0.1 angstroms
